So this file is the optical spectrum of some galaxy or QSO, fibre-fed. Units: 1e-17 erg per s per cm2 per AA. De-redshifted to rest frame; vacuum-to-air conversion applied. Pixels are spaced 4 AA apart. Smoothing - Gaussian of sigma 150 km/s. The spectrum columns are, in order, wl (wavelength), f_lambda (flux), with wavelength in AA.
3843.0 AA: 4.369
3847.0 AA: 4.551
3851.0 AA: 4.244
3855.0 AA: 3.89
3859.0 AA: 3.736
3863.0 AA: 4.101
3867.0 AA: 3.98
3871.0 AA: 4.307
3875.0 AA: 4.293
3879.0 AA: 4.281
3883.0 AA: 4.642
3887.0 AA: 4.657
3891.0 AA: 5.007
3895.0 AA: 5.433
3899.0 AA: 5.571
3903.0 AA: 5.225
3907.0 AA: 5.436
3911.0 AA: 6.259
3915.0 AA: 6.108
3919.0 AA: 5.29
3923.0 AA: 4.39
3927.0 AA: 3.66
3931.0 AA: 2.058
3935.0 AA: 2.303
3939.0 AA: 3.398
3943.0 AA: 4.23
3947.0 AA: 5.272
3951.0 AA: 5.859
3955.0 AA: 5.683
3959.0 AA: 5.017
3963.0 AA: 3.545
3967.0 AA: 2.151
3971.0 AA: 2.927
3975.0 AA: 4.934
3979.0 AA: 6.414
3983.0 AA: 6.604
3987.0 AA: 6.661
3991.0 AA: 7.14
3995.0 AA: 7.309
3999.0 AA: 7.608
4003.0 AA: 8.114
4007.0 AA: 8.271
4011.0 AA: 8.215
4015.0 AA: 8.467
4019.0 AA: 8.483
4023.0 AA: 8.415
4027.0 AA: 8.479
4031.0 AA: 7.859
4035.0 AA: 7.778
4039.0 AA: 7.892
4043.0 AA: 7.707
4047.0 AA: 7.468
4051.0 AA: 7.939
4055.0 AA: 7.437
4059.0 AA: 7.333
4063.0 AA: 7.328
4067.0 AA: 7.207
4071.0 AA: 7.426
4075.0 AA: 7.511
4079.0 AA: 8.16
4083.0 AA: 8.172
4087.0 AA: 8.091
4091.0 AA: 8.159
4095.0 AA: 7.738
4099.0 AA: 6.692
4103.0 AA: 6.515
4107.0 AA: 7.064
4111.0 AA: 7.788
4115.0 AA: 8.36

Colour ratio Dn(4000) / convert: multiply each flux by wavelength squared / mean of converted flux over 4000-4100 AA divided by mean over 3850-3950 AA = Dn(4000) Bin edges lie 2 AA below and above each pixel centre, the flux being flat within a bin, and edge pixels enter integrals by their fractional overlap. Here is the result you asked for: 1.89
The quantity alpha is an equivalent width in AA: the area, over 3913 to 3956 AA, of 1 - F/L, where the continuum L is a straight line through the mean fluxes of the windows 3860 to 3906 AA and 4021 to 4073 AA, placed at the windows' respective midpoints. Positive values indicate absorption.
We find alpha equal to 9.7 AA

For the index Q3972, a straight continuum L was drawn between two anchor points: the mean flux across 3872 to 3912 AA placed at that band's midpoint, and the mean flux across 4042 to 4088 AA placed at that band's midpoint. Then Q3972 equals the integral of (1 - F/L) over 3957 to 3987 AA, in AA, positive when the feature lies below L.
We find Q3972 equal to 7.7 AA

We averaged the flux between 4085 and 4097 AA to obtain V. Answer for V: 8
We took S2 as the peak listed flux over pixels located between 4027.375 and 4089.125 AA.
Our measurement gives 8.172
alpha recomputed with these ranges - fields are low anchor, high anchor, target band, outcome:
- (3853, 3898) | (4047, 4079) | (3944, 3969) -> 5.0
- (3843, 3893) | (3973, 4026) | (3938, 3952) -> 3.3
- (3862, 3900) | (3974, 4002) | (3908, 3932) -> 2.7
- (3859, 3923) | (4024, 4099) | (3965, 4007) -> 2.9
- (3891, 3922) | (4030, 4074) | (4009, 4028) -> -3.5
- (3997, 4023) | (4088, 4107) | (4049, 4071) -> 0.7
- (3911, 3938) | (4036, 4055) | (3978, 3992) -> -1.8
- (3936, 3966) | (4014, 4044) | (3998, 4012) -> -2.1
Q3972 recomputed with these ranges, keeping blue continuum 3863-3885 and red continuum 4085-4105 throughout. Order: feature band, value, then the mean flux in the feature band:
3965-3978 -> 4.8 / 3.57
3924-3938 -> 6.2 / 2.85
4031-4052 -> -3.4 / 7.76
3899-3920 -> -3.9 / 5.67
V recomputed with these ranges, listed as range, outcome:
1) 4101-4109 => 6.79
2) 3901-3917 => 5.76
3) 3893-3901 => 5.5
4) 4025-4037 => 8.04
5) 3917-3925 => 4.84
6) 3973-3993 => 6.35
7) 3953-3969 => 4.1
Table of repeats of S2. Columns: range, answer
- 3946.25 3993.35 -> 7.14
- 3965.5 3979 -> 6.414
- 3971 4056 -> 8.483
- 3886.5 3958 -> 6.259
